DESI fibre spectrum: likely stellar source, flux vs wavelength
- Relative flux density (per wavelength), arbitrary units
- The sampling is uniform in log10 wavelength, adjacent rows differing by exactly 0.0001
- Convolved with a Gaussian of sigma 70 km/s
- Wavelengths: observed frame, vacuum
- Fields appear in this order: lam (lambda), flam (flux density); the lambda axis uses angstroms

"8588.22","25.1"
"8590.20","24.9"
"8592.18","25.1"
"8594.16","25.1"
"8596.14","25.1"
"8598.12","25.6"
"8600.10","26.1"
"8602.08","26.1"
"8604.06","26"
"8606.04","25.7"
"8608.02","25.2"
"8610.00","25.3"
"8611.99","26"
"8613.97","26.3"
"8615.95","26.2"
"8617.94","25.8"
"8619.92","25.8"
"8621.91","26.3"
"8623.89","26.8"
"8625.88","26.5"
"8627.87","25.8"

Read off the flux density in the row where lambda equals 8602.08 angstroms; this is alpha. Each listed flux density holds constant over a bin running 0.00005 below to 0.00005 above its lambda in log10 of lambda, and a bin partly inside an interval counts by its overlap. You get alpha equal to 26.1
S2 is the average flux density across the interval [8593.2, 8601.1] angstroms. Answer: 25.5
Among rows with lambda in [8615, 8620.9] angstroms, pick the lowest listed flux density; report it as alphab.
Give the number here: 25.8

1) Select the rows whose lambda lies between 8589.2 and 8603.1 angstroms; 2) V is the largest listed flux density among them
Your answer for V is 26.1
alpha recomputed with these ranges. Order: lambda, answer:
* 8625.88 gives 26.5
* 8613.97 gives 26.3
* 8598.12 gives 25.6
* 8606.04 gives 25.7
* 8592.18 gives 25.1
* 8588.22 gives 25.1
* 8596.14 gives 25.1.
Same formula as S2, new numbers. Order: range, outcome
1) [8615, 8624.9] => 26.2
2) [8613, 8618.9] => 26.1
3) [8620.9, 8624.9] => 26.5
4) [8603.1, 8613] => 25.6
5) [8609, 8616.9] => 26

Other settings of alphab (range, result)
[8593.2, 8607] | 25.1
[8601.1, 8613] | 25.2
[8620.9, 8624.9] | 26.3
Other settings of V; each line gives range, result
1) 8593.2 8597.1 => 25.1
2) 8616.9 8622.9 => 26.3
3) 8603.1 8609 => 26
